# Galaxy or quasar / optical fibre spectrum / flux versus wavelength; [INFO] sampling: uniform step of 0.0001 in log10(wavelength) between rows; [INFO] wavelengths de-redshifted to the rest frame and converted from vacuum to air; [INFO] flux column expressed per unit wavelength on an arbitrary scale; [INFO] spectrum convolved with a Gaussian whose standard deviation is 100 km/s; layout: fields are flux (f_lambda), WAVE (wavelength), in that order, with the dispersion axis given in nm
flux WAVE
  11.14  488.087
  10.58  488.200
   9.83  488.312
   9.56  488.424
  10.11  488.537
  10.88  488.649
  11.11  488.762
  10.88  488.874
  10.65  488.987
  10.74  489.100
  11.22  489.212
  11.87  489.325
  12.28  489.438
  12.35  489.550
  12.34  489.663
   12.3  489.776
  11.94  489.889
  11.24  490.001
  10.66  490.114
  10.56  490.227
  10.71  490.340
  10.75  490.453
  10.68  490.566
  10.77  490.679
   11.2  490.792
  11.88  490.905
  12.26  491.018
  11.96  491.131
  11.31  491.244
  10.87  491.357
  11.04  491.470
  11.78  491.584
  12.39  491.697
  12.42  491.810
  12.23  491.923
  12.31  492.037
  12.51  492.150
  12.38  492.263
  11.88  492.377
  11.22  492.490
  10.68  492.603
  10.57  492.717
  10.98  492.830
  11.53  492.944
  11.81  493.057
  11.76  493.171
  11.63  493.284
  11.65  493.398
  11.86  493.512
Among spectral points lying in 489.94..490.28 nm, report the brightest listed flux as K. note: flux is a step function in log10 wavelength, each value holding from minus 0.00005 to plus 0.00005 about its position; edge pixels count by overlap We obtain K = 11.24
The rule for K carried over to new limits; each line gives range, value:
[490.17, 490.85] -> 11.2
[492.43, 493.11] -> 11.81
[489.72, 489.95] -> 12.3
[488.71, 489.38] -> 11.87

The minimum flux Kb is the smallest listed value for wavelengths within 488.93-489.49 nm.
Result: 10.65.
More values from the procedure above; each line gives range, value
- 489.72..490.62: 10.56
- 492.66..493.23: 10.57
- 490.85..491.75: 10.87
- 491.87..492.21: 12.23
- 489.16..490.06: 11.22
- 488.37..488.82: 9.56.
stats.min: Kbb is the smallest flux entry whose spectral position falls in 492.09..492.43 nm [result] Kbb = 11.88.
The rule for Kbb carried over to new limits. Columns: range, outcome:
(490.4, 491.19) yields 10.68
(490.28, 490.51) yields 10.71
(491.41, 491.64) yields 11.04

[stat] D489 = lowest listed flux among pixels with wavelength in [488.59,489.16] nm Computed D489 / 10.65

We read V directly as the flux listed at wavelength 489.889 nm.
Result 11.94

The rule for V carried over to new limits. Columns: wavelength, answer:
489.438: 12.28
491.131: 11.96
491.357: 10.87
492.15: 12.51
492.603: 10.68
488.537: 10.11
